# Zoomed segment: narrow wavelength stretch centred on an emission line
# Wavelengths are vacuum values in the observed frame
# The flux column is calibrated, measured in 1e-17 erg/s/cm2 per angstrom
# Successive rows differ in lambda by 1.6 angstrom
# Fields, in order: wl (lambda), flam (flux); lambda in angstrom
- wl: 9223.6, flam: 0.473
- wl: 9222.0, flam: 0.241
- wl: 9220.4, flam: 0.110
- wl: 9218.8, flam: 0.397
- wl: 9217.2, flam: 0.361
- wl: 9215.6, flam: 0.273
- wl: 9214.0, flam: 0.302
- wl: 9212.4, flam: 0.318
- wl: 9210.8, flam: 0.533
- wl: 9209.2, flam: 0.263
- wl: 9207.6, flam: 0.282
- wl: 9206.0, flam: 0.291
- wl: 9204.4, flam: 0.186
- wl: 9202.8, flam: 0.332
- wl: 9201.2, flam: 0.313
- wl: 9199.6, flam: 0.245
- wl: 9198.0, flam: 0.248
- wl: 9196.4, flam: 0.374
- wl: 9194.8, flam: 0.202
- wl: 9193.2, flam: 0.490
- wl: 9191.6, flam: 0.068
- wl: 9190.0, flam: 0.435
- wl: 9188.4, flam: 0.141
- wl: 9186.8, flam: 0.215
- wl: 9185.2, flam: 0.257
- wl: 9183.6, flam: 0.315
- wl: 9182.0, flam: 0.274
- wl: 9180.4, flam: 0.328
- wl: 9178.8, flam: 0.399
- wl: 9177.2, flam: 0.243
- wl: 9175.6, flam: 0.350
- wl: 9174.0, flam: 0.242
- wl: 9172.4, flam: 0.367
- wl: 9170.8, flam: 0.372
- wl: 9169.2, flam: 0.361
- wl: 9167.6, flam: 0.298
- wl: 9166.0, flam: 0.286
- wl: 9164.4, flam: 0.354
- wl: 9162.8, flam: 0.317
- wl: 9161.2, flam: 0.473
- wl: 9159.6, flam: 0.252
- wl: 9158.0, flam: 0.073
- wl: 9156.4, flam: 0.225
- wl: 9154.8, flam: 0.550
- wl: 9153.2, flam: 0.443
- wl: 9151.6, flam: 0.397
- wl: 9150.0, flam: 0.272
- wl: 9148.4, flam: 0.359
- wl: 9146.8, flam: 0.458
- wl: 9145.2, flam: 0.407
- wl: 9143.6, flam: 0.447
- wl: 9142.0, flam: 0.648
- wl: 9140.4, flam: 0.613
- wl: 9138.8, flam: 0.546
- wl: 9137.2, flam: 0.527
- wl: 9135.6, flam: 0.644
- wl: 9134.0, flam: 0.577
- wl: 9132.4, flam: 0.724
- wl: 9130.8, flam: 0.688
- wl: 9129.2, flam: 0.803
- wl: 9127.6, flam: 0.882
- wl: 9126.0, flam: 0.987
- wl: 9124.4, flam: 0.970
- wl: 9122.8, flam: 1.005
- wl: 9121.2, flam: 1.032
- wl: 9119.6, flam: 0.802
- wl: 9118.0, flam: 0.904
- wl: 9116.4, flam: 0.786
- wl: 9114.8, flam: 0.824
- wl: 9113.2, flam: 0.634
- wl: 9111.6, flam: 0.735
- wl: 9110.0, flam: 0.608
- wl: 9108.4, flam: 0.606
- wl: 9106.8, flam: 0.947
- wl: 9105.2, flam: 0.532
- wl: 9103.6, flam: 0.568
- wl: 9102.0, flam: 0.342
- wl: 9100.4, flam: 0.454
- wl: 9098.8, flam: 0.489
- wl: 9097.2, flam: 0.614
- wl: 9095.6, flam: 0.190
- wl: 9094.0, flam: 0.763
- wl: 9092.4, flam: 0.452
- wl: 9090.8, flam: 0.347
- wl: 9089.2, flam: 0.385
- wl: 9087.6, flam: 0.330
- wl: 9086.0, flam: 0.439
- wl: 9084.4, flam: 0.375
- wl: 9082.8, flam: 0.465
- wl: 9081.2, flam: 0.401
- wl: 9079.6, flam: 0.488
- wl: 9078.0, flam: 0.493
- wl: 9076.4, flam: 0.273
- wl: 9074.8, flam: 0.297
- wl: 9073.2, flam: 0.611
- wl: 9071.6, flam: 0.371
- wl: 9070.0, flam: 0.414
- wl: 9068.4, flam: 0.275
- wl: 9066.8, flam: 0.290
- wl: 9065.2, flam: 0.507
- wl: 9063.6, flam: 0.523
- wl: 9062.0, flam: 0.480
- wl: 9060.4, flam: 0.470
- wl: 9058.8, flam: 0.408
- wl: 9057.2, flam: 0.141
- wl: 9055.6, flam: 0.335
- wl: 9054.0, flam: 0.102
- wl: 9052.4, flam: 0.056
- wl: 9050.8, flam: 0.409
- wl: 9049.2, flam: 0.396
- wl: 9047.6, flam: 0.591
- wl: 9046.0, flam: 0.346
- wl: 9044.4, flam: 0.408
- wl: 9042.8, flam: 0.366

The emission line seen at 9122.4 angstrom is H-beta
